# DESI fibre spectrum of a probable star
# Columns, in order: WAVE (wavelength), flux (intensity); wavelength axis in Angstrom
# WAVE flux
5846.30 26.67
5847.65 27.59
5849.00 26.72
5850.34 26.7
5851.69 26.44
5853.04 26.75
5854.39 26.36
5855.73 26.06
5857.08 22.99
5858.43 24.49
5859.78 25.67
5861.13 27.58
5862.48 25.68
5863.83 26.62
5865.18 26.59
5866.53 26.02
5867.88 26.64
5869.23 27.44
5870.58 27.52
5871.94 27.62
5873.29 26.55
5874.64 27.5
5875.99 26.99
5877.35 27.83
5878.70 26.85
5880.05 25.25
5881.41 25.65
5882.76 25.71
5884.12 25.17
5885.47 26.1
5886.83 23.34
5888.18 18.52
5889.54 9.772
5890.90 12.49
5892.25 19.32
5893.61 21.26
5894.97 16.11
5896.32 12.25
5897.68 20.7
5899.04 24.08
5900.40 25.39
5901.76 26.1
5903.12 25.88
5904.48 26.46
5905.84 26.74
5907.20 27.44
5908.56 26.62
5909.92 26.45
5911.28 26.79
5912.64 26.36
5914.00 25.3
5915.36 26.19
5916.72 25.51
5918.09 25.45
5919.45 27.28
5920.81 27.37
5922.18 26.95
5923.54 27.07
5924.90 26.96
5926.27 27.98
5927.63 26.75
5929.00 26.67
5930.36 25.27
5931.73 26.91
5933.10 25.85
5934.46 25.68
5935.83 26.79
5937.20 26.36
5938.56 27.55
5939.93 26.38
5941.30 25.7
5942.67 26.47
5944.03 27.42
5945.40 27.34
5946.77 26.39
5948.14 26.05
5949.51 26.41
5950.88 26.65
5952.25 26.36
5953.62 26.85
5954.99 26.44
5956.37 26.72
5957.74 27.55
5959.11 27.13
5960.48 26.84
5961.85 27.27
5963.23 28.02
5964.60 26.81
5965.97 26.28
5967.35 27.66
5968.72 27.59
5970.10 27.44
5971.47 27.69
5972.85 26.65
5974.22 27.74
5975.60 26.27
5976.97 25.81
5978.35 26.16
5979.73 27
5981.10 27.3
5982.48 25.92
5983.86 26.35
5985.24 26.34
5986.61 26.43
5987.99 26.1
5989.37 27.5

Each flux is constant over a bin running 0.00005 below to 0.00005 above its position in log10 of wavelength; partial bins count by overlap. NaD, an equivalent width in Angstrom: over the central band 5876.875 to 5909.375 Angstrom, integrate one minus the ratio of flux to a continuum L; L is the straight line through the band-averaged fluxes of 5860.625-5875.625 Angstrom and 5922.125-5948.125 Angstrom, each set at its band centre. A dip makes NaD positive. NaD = 4.98 Angstrom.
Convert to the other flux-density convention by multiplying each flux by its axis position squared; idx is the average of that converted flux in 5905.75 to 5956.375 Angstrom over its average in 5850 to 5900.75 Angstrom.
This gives 1.1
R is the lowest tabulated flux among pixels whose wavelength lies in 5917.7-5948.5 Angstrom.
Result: 25.27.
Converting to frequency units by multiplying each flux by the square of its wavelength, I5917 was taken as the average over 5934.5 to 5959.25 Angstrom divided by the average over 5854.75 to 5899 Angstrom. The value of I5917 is 1.2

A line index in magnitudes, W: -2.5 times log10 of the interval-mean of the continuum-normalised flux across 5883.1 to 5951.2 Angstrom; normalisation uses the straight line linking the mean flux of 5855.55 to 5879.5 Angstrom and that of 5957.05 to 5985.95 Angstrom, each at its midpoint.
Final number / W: 0.08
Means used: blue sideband 26.5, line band 24.7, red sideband 27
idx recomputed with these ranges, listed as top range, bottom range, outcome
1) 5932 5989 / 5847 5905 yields 1.13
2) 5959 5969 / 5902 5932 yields 1.04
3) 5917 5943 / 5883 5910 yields 1.22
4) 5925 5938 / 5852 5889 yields 1.05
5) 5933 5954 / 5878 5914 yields 1.17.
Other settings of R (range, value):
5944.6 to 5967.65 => 26.05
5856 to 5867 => 22.99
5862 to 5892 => 9.772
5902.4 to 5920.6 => 25.3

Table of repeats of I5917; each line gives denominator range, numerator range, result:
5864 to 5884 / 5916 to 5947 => 1.02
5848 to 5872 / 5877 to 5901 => 0.82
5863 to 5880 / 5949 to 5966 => 1.03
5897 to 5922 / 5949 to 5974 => 1.06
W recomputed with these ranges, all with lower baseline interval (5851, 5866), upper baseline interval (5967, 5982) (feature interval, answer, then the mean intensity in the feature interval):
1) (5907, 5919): 0.01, 26.2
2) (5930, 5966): 0.00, 26.7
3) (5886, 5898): 0.47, 17.1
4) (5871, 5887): -0.01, 26.3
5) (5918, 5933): -0.01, 26.8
